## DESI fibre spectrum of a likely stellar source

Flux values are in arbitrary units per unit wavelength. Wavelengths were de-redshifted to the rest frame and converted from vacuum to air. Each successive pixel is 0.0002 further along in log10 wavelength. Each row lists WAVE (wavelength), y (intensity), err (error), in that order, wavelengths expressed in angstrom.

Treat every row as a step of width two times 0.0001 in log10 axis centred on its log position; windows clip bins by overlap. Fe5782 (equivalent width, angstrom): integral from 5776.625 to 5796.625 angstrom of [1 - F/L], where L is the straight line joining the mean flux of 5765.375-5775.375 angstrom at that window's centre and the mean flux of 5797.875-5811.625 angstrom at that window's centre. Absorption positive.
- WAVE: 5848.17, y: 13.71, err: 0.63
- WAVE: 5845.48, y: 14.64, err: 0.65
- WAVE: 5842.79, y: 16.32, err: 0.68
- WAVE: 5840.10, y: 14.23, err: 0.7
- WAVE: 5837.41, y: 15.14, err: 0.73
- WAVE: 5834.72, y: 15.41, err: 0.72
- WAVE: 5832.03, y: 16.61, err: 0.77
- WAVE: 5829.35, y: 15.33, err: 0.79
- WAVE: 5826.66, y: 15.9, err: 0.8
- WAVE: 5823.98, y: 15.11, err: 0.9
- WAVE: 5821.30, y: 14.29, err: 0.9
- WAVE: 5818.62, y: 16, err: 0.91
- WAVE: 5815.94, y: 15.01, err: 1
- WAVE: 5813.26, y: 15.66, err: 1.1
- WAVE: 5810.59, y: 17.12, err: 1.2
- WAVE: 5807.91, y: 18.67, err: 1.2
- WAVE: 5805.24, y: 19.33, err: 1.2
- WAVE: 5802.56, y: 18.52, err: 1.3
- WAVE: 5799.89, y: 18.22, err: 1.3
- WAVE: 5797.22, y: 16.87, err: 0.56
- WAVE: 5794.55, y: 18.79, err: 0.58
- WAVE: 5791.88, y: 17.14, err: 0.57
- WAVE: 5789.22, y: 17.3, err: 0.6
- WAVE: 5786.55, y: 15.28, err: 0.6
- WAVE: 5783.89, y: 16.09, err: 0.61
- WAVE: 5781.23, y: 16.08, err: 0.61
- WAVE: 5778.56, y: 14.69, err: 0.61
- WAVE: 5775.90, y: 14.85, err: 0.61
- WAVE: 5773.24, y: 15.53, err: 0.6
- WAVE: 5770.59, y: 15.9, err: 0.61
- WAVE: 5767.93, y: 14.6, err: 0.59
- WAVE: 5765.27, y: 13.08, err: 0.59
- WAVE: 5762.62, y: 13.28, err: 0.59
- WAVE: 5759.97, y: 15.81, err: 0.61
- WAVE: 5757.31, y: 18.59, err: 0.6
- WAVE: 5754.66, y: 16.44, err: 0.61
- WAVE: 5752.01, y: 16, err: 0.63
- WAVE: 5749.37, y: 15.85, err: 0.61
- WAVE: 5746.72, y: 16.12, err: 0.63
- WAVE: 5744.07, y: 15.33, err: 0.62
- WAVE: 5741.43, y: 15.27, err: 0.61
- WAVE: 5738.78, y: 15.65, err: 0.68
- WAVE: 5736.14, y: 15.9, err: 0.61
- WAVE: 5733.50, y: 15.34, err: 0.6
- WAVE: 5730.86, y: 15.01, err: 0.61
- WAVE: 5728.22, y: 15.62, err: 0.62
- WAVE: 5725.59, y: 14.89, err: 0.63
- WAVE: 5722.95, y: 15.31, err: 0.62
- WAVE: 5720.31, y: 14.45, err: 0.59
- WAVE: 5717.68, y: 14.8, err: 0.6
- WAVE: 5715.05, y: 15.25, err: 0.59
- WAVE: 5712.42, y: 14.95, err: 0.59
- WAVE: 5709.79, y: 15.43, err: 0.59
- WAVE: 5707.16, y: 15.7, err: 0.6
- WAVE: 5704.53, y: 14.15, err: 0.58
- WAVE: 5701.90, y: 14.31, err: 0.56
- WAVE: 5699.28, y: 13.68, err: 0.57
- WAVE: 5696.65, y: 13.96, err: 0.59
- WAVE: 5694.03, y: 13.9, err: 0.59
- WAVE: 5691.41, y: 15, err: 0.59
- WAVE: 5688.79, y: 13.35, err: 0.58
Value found 0.2 angstrom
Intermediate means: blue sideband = 15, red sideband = 18.3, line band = 16.4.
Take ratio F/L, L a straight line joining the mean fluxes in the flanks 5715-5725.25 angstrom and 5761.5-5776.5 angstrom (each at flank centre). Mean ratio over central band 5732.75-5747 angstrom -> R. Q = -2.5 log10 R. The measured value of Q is -0.06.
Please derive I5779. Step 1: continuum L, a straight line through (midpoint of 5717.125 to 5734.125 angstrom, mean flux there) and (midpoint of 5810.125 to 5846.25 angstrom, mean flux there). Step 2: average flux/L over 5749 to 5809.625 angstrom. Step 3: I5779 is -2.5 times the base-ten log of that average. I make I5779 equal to -0.08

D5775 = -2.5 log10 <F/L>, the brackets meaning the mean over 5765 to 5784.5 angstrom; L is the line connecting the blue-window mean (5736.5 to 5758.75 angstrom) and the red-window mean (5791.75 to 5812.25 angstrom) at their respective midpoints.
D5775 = 0.13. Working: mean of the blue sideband 16.1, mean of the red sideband 18.1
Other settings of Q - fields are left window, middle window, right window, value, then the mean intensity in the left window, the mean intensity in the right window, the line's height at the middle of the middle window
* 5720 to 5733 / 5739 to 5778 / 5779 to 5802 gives 0.04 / 15.1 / 16.9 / 16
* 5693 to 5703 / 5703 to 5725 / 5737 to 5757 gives -0.03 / 14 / 16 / 14.6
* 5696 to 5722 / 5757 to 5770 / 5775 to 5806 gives 0.09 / 14.7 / 16.9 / 16.2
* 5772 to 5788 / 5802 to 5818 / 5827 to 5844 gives -0.12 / 15.4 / 15.5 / 15.5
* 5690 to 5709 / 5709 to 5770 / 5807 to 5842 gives -0.04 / 14.4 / 15.7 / 14.8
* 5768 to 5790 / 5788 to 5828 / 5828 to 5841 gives -0.10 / 15.6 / 15.4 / 15.5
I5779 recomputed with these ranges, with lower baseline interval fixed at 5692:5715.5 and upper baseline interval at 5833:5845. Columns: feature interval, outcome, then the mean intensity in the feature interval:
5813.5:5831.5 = -0.01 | 15.4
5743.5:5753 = -0.07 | 15.9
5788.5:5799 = -0.17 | 17.6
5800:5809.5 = -0.23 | 18.7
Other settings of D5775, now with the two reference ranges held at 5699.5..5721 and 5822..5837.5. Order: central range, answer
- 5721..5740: -0.03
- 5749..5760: -0.11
